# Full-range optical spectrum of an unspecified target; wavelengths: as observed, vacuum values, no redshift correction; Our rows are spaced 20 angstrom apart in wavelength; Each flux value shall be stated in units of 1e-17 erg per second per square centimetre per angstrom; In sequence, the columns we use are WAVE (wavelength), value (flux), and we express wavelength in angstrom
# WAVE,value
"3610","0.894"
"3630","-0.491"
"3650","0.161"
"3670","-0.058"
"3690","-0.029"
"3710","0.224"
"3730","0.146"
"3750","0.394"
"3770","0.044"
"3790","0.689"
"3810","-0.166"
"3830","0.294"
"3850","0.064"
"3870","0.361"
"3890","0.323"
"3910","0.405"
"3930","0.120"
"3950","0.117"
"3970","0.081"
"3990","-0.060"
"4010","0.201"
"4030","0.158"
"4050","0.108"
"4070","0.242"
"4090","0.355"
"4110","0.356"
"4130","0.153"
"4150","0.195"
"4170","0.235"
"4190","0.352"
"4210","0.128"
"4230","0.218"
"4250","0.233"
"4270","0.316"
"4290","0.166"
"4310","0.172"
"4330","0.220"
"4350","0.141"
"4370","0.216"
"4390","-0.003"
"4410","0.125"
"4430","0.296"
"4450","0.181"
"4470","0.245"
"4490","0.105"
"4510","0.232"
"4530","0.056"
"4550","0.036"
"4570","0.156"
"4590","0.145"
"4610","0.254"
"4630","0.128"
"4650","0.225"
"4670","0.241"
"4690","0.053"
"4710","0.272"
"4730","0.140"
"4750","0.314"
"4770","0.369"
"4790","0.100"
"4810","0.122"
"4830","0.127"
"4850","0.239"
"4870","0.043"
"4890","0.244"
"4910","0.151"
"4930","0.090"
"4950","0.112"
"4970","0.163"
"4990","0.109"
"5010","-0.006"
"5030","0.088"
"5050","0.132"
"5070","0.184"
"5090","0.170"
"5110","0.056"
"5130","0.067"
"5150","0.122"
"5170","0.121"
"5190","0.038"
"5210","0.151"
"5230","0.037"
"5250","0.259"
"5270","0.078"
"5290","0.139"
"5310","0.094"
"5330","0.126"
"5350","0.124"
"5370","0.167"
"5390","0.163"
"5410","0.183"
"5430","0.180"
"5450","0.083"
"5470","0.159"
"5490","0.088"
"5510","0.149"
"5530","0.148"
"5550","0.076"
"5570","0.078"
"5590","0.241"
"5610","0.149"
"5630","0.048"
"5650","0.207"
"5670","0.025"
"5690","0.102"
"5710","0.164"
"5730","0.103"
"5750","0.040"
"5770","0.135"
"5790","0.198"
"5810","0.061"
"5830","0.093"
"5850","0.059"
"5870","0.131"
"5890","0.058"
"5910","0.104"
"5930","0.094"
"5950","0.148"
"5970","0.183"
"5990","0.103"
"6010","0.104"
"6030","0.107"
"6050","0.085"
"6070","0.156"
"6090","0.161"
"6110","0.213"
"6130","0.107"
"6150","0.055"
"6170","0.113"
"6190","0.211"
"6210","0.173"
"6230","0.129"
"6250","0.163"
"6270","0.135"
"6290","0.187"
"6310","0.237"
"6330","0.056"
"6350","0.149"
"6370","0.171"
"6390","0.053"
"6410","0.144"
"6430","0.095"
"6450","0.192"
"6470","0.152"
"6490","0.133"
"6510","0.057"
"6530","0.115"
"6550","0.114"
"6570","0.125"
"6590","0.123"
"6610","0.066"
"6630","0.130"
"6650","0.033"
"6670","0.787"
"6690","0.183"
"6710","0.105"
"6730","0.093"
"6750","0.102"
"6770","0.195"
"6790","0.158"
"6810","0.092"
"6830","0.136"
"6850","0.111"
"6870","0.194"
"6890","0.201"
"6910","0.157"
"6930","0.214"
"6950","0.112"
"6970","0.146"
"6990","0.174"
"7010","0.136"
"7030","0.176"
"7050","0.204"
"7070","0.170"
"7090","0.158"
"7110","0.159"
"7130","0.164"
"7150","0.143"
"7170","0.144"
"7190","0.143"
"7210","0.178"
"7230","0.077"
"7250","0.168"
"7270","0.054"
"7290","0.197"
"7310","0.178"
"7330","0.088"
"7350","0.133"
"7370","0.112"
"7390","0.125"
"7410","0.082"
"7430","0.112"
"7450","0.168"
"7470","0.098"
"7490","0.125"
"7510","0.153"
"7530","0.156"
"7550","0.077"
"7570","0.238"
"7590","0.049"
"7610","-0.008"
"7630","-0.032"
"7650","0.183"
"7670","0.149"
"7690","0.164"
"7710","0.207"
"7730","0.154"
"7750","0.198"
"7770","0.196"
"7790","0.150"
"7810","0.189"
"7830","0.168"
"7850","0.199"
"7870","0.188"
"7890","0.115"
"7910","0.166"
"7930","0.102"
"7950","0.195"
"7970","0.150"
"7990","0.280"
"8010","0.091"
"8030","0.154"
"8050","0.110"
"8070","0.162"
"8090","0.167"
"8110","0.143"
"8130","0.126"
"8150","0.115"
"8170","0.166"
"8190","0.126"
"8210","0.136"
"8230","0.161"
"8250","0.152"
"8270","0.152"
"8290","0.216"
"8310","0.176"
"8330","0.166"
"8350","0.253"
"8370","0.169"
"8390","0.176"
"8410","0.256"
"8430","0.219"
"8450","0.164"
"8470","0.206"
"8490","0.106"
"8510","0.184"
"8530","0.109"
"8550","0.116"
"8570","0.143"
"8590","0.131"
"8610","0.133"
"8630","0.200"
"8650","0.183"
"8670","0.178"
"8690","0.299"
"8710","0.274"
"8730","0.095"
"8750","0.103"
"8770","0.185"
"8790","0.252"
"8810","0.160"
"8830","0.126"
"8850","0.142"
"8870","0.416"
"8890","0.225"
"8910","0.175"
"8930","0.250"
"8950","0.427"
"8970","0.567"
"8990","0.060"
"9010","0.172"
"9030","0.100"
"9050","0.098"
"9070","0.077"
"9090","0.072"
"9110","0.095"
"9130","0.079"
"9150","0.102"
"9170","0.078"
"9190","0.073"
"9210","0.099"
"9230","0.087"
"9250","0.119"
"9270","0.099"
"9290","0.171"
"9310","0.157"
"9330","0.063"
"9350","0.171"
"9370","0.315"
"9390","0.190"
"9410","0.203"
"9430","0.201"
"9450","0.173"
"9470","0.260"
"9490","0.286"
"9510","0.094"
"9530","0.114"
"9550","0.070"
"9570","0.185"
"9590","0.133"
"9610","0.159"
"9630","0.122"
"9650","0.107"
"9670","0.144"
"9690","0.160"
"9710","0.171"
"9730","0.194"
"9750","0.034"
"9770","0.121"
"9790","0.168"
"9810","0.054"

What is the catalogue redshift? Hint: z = 0.789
